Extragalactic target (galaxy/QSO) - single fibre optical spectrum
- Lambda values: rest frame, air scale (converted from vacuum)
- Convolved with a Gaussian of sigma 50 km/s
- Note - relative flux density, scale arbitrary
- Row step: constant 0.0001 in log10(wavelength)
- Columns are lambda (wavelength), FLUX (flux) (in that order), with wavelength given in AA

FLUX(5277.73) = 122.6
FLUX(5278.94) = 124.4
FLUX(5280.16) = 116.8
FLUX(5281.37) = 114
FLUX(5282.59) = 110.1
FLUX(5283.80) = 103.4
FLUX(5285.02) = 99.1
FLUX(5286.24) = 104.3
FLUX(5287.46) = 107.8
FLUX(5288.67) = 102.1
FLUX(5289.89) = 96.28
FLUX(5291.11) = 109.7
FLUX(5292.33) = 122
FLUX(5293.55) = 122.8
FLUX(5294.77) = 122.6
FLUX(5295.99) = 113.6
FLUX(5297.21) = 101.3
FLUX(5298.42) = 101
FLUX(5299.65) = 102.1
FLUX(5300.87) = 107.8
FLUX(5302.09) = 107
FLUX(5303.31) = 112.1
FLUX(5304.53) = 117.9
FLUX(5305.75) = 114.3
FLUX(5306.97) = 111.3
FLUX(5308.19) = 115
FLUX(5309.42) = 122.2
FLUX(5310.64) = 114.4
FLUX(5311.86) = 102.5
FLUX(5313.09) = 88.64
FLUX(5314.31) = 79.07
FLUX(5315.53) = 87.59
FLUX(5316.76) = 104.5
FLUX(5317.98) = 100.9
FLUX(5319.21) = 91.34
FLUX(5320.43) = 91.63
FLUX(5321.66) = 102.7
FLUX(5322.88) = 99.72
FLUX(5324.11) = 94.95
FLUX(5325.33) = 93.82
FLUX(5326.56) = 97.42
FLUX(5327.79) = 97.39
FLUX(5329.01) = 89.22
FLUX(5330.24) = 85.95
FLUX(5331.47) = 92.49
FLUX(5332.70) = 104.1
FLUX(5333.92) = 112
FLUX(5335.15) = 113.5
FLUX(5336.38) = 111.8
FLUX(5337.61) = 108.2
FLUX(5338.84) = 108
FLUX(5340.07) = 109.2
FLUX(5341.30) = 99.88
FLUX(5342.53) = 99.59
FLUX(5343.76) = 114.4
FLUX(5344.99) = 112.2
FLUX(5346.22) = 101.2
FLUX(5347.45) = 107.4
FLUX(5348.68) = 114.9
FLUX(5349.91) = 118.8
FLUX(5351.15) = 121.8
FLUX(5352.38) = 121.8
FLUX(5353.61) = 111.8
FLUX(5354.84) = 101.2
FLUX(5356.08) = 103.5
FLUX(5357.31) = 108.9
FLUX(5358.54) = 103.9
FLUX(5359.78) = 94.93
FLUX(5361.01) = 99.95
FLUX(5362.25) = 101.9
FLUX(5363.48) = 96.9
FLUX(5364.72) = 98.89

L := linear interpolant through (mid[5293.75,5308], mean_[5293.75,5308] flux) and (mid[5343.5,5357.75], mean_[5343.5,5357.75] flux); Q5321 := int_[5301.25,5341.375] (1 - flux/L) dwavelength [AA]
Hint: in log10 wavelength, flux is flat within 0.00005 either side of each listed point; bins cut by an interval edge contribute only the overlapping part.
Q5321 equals 3.1 AA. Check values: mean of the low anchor 111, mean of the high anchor 111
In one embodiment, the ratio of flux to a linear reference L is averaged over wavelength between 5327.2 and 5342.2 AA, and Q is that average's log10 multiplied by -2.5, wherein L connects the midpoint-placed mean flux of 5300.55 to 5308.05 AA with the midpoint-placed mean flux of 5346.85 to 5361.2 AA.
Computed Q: 0.08 mag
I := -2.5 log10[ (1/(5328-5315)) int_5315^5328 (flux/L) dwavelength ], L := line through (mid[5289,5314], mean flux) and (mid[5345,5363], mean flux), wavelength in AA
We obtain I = 0.13 mag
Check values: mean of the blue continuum 110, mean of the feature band 96.5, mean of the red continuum 108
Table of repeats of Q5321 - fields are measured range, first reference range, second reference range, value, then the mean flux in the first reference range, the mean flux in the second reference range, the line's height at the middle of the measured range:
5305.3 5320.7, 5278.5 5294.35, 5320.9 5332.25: -0.3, 110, 94.9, 100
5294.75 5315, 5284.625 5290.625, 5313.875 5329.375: -1.8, 102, 94.9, 98.5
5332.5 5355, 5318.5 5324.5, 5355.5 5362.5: -2.4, 96.1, 102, 99.7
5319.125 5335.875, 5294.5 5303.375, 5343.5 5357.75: 1.8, 108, 111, 110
